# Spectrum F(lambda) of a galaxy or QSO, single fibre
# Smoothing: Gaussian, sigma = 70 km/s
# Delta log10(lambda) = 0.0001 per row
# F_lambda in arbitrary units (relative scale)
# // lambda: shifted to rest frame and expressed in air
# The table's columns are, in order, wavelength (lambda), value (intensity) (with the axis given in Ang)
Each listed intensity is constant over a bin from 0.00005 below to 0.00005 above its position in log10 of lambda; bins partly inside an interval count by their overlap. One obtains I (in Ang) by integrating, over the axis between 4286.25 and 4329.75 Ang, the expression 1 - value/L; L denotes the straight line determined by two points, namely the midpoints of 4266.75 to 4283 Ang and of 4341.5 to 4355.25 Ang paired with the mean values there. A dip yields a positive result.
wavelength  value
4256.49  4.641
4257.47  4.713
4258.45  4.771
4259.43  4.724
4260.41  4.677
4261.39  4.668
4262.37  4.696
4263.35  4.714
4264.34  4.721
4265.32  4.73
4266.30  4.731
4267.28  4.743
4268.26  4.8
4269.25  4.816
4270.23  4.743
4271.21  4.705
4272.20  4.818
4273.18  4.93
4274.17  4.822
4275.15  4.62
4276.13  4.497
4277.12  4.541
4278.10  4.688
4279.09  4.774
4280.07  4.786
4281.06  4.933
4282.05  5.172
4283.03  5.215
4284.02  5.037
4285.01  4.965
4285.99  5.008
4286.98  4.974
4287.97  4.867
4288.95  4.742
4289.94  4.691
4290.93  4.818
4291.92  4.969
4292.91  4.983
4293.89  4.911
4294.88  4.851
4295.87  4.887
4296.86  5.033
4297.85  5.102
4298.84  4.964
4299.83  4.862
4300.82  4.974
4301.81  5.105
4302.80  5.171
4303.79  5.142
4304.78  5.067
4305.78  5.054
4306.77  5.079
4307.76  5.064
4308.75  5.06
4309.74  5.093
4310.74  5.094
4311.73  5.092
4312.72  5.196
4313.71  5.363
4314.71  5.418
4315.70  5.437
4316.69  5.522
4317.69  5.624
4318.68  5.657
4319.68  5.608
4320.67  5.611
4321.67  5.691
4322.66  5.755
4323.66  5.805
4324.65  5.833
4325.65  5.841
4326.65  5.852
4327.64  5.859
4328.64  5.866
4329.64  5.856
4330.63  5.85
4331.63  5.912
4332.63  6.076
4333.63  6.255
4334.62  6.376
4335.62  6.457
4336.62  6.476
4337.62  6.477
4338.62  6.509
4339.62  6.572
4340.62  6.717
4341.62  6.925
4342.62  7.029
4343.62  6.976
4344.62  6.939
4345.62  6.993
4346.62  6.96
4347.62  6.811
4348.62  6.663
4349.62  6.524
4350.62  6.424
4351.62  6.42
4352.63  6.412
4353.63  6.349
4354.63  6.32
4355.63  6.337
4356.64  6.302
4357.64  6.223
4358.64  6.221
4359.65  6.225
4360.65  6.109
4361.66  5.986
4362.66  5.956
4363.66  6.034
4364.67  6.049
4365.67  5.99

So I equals 3.0 Ang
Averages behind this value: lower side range 4.79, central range 5.25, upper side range 6.69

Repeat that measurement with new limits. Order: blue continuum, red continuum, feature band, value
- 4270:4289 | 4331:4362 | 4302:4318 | 1.1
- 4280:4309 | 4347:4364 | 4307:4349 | -1.9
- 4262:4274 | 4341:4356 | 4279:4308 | 2.1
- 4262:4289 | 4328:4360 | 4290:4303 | 0.9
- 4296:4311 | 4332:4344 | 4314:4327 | 0.3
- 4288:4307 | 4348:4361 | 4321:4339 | -0.9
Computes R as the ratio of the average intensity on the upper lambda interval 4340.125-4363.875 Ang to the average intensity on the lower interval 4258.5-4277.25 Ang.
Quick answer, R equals 1.4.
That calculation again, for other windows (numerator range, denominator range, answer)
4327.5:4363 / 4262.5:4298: 1.32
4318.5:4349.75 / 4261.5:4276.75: 1.33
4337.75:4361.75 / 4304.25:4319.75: 1.24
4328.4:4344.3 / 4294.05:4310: 1.27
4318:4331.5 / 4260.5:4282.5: 1.22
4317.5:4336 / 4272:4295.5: 1.21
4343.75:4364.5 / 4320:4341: 1.06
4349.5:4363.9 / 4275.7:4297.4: 1.28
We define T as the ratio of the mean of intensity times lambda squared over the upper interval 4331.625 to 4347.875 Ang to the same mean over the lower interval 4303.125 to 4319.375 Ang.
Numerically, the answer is 1.28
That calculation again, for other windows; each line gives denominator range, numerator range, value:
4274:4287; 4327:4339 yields 1.30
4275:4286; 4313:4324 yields 1.17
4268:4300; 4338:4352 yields 1.43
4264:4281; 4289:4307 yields 1.06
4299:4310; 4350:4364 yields 1.26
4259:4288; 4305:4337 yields 1.20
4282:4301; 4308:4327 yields 1.12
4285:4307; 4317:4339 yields 1.22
